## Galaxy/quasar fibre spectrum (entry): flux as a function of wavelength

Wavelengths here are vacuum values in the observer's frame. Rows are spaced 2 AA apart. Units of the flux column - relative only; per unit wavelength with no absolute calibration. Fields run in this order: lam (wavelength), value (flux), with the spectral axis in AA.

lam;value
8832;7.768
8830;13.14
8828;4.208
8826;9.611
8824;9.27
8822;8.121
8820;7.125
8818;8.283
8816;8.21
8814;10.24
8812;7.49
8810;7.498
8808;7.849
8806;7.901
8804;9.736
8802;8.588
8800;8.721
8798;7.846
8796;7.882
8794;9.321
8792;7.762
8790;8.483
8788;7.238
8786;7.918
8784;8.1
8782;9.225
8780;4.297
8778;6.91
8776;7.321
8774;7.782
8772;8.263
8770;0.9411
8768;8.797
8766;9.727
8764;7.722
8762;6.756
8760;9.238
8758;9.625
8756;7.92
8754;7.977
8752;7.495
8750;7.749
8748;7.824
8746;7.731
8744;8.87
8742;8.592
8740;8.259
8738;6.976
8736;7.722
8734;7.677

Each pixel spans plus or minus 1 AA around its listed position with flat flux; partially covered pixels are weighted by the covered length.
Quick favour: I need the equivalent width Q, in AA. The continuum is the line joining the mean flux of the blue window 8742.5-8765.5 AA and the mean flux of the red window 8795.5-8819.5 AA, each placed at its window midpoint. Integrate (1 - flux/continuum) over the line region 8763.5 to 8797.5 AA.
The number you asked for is 3.0 AA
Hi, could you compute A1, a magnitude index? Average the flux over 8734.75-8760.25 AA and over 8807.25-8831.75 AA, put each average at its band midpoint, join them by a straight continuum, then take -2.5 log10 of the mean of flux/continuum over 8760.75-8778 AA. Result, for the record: 0.14 mag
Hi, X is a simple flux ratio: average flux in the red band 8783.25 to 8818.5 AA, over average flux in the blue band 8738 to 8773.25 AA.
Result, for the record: 1.06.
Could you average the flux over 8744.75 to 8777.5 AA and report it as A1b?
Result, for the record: 7.68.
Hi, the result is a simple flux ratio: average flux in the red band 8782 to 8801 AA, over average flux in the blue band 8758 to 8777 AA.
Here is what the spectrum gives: 1.09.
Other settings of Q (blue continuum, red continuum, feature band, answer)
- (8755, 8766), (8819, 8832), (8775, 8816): 2.12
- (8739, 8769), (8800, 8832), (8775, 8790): 1.80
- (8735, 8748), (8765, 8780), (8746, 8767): -2.01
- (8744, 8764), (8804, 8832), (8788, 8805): -0.36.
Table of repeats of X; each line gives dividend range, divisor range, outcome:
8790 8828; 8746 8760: 1.02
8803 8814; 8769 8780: 1.37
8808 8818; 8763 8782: 1.19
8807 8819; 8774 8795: 1.08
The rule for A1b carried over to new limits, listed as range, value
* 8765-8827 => 7.95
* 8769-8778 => 6.17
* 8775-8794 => 7.57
